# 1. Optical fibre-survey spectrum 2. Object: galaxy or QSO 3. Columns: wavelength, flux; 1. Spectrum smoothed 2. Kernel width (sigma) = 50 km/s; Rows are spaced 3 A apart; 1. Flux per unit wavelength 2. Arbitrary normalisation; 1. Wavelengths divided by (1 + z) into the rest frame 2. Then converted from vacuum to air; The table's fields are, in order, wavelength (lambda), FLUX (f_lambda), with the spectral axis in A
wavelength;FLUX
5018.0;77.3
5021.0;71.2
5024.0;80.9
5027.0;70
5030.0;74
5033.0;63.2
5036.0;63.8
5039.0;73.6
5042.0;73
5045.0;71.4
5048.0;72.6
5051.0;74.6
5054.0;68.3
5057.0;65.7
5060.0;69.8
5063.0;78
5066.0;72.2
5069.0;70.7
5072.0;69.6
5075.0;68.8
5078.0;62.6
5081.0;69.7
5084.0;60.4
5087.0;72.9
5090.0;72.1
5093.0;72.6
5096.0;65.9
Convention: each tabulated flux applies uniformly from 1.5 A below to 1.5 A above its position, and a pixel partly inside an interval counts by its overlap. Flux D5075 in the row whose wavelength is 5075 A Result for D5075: 68.8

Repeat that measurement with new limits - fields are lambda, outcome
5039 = 73.6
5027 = 70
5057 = 65.7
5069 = 70.7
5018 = 77.3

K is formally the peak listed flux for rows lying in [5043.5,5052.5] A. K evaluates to 74.6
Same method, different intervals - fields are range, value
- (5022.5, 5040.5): 80.9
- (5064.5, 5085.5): 72.2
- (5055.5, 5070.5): 78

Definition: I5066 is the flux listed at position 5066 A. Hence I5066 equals 72.2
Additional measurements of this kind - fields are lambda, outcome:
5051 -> 74.6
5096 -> 65.9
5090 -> 72.1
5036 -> 63.8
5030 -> 74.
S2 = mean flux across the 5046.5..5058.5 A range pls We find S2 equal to 70.3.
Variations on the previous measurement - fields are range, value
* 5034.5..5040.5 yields 68.7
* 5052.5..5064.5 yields 70.5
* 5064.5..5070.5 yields 71.5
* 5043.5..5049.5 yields 72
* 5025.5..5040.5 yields 68.9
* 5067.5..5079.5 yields 67.9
